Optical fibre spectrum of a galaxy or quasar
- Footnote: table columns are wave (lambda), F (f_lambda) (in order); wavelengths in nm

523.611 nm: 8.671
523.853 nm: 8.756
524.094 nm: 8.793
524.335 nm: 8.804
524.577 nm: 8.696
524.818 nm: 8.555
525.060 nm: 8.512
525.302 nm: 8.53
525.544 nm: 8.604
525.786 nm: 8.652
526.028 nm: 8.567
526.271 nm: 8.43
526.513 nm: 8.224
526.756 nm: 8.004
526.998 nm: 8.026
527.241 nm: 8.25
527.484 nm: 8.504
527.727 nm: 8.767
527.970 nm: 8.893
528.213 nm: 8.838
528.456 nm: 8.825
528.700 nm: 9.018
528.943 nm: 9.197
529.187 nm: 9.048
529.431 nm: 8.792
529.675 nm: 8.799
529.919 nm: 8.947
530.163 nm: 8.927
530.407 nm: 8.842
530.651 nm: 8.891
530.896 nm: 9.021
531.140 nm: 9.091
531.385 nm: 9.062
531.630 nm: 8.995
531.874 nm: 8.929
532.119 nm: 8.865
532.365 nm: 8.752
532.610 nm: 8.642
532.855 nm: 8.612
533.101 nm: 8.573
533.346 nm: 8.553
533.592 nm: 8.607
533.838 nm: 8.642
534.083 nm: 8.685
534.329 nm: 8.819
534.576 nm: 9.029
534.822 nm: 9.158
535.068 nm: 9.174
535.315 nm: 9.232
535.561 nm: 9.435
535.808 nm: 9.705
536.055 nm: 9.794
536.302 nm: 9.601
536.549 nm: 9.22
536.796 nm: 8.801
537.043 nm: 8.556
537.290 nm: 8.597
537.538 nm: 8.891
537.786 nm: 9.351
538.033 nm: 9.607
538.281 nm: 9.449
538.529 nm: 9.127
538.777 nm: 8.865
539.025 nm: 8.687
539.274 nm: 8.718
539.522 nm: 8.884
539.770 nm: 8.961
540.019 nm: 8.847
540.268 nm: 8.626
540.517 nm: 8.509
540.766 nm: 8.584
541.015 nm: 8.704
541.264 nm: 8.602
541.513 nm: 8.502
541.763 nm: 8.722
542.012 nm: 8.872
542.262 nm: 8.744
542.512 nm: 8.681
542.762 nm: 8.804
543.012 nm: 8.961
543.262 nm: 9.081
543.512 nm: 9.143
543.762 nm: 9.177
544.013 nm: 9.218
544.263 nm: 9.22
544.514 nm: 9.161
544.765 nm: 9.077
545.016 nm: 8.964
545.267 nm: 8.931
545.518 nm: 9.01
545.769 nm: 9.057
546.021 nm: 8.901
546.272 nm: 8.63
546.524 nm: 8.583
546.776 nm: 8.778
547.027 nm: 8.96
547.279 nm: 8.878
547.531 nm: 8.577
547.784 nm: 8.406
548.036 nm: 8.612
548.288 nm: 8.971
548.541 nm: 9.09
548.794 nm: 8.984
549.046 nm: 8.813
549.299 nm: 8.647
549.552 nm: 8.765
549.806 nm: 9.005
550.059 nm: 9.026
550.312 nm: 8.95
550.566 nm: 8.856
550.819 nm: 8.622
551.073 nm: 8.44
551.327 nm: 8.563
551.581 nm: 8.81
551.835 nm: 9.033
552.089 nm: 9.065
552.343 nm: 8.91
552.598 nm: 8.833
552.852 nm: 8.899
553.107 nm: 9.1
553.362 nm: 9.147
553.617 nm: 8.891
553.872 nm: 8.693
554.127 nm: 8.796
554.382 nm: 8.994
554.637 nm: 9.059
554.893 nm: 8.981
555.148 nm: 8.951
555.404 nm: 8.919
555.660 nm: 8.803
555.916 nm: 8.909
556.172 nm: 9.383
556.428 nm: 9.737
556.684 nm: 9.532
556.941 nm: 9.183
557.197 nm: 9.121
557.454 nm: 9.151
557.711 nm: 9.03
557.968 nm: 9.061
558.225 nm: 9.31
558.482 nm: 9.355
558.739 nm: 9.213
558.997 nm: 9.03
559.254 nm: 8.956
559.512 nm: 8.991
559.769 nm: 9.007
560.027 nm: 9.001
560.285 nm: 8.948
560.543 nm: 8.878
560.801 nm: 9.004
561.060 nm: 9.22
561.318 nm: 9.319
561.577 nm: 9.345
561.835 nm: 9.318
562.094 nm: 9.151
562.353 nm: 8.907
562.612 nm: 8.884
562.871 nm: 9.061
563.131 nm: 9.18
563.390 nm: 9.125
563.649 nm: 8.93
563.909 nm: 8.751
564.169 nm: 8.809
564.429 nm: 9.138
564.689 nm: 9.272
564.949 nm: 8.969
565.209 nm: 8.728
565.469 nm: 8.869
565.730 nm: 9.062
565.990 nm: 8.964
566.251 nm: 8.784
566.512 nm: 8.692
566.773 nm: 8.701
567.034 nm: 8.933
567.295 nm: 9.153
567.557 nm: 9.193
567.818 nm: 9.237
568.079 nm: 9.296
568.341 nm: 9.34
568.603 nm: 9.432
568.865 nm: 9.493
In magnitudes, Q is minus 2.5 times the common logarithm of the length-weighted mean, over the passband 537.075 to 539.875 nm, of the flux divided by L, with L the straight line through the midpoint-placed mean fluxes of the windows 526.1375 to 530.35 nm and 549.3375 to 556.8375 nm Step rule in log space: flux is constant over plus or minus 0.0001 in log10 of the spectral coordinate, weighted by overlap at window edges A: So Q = -0.025 mag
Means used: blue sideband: 8.68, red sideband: 8.95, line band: 9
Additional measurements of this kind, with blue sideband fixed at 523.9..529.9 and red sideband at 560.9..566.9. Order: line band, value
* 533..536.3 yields -0.04 mag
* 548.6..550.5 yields 0.00 mag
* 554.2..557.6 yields -0.02 mag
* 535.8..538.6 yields -0.06 mag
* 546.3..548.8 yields 0.01 mag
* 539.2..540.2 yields -0.01 mag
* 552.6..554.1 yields 0.00 mag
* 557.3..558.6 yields -0.03 mag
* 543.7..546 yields -0.03 mag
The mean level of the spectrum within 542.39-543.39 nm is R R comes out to 8.89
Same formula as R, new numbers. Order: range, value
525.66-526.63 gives 8.47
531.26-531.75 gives 9.02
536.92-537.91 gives 8.85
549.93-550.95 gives 8.87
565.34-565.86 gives 8.96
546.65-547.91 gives 8.72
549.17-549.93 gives 8.79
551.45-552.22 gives 8.97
